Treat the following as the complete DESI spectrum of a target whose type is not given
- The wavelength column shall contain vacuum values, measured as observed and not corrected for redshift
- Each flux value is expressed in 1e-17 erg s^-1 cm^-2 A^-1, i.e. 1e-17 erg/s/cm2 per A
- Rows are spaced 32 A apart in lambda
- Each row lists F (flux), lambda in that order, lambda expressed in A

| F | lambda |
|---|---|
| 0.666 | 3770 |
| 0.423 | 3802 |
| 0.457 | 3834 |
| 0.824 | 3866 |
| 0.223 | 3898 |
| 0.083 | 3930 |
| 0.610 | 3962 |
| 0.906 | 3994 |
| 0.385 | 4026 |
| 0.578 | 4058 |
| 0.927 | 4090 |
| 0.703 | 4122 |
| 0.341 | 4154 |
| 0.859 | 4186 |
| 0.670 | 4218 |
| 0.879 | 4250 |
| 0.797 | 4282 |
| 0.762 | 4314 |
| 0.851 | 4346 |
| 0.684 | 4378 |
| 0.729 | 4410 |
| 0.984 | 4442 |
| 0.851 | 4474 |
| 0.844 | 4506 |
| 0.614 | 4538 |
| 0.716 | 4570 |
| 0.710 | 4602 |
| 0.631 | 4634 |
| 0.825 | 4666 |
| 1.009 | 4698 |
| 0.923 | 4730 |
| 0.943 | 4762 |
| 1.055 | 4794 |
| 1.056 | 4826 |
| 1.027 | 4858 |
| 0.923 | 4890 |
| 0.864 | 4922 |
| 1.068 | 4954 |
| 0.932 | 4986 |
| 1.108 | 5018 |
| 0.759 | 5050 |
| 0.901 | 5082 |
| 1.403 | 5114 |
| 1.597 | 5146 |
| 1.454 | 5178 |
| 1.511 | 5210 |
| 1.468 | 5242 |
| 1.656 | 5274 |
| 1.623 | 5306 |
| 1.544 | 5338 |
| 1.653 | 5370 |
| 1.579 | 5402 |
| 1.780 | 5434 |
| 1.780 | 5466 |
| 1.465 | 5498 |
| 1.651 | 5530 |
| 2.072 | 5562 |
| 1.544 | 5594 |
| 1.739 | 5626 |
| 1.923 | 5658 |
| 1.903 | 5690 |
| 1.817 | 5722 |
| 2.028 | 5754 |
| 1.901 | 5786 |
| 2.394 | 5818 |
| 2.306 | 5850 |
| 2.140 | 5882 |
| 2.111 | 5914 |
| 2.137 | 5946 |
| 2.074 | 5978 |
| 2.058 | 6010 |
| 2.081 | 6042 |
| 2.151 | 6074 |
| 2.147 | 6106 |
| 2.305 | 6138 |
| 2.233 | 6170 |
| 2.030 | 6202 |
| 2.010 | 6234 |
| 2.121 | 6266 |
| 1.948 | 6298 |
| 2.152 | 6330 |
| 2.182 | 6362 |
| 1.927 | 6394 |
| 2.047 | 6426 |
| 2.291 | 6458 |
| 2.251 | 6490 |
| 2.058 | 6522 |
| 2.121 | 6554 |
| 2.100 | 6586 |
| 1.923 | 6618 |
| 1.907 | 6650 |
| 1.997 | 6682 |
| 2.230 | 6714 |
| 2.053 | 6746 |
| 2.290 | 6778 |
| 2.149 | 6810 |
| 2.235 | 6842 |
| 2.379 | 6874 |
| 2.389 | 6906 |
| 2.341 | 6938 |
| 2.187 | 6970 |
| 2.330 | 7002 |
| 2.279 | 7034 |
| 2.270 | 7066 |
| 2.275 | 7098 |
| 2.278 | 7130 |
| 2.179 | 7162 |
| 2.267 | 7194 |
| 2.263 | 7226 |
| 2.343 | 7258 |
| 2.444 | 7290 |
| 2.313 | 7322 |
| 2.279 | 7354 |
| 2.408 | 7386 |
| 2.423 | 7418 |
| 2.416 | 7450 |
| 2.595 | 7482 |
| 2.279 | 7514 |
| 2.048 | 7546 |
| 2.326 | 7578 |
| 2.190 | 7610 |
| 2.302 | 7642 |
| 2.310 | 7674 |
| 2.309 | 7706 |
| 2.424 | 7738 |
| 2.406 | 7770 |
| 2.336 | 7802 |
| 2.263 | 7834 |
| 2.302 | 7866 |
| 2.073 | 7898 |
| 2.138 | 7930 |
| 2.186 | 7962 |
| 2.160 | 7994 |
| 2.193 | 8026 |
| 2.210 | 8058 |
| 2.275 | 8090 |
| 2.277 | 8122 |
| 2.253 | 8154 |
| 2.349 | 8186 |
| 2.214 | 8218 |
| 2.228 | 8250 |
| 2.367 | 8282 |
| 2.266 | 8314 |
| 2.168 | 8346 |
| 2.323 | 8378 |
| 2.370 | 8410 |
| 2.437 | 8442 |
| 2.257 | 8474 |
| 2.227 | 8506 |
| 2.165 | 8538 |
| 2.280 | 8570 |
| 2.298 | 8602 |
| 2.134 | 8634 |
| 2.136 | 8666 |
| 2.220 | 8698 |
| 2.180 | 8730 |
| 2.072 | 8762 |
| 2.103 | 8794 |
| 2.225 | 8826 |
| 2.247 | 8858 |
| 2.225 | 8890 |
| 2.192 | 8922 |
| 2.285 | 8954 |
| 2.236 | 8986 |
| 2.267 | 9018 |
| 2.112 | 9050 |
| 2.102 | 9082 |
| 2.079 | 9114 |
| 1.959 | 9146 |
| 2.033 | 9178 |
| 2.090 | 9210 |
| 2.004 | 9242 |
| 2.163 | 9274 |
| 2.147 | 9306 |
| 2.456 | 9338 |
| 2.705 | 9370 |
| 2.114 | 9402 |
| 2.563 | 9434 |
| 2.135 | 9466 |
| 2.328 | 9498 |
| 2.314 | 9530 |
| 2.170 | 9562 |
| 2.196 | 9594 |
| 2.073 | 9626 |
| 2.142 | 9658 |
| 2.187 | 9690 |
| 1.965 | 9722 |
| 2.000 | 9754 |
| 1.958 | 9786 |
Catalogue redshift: 0.28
